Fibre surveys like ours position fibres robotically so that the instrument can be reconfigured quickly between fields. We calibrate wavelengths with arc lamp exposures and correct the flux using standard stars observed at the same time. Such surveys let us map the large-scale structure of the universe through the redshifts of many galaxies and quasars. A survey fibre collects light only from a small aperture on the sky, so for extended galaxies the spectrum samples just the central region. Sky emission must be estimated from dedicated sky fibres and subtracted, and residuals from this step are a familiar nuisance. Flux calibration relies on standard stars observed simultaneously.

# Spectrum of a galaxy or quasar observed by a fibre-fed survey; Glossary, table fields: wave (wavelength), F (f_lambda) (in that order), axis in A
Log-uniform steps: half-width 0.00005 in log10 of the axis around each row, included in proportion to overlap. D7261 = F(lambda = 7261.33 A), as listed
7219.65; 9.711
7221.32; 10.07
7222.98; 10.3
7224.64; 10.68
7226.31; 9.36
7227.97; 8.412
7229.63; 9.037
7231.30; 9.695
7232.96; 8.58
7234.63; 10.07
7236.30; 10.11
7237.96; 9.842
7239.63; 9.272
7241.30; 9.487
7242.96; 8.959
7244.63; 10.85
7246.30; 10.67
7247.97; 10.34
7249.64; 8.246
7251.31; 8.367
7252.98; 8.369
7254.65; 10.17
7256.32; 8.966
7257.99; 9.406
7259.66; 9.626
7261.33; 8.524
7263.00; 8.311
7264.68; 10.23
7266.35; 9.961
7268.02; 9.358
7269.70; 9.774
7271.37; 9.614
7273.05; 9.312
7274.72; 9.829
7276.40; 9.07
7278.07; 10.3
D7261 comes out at 8.524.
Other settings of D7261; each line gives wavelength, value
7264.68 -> 10.23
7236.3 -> 10.11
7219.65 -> 9.711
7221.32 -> 10.07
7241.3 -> 9.487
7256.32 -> 8.966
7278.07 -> 10.3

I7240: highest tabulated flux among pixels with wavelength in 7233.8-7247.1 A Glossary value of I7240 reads 10.85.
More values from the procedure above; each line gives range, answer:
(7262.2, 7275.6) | 10.23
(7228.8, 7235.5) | 10.07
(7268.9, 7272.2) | 9.774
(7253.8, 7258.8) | 10.17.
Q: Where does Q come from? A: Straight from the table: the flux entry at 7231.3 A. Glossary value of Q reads 9.695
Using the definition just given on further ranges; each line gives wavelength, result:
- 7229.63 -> 9.037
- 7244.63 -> 10.85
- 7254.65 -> 10.17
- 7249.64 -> 8.246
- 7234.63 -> 10.07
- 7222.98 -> 10.3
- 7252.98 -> 8.369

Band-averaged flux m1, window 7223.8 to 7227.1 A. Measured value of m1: 10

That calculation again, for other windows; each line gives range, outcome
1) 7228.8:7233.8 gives 9.1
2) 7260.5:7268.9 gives 9.27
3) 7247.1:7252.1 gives 9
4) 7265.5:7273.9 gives 9.61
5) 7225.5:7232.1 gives 9.13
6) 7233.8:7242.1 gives 9.75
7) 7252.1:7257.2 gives 9.17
